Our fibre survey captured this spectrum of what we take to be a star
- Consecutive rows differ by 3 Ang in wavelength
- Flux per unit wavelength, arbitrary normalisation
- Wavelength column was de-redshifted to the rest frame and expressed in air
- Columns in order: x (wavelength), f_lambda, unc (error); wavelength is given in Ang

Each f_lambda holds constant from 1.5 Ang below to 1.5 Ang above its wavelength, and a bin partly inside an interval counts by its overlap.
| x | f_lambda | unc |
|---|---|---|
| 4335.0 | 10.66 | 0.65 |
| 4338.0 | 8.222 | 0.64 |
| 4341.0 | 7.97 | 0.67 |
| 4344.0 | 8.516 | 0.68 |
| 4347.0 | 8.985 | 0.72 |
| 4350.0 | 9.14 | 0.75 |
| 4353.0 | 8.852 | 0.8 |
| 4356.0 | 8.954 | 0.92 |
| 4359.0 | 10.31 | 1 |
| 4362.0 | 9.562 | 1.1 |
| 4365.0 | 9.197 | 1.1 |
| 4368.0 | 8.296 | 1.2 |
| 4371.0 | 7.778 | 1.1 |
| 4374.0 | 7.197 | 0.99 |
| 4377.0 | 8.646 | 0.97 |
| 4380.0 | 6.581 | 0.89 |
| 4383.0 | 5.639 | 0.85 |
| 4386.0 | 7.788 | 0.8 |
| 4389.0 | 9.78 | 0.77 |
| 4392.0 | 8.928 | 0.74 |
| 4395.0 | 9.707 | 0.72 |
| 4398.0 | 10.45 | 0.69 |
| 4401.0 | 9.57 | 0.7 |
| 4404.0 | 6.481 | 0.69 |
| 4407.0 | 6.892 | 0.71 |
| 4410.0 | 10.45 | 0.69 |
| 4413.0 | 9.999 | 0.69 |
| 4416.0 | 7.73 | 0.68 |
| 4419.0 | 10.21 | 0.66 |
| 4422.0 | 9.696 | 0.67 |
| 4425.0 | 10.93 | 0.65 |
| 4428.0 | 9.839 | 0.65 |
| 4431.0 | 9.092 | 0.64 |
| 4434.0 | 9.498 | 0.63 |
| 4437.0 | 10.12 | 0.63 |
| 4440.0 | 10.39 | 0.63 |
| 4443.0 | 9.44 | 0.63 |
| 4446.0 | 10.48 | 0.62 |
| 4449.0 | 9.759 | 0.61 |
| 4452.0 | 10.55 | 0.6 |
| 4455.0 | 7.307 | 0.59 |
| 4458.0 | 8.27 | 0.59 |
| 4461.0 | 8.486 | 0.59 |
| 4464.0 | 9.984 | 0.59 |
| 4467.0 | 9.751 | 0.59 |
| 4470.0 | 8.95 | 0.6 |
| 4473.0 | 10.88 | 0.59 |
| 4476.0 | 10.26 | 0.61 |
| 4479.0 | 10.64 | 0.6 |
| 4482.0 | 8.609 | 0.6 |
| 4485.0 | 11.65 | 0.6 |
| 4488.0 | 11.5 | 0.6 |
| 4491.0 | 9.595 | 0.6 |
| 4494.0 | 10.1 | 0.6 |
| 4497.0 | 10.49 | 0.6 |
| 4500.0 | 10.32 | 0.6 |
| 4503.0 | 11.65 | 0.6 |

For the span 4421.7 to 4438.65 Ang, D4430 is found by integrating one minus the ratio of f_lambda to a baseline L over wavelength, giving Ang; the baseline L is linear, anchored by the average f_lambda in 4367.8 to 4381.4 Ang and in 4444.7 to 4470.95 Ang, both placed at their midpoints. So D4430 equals -2.2 Ang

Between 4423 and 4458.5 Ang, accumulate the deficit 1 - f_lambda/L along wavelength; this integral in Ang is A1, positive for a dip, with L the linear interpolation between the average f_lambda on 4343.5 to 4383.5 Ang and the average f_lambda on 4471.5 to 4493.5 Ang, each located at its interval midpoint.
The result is 0.2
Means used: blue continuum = 8.47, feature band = 9.68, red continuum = 10.4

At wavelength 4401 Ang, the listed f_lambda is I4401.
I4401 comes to 9.57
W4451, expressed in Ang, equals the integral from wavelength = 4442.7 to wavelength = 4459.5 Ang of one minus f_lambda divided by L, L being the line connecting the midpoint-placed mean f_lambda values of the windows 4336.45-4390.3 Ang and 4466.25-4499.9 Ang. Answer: 0.77 Ang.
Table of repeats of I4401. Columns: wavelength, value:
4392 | 8.928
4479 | 10.64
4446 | 10.48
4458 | 8.27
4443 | 9.44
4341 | 7.97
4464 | 9.984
